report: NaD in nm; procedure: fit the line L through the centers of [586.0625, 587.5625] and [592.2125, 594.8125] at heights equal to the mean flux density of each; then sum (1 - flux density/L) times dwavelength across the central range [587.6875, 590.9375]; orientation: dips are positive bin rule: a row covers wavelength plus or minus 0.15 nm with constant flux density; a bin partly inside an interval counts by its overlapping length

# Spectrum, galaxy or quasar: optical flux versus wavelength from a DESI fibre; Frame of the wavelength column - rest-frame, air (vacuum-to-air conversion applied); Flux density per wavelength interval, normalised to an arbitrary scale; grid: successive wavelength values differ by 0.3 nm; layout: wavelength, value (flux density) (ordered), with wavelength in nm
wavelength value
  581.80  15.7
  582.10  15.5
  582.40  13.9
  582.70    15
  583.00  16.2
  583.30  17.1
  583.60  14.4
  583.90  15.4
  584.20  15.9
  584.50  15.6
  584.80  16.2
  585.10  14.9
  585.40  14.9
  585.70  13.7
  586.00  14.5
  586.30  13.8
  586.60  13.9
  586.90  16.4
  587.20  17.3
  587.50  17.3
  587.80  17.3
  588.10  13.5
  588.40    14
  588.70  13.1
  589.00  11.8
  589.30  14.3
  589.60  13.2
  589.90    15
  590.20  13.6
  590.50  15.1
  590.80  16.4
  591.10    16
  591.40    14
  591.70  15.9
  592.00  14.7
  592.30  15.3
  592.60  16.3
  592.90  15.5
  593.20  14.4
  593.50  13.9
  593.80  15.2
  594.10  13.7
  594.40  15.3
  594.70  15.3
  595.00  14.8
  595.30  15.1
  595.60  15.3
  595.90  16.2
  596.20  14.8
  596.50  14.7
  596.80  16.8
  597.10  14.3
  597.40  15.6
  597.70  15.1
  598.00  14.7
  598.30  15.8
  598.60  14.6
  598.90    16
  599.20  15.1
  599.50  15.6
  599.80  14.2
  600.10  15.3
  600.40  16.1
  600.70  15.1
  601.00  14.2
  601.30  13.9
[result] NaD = 0.23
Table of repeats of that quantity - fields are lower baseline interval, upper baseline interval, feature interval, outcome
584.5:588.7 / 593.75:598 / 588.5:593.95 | 0.18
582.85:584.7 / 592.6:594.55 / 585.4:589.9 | 0.23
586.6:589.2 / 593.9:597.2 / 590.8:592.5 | -0.03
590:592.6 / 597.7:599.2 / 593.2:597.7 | 0.05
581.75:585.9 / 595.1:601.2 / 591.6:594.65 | 0.05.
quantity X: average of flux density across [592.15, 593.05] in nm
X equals 15.7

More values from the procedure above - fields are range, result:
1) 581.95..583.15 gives 15.2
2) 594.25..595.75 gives 15.2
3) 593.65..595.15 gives 14.9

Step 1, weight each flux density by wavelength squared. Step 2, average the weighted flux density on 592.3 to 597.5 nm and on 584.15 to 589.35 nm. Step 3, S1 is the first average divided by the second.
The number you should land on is 1.04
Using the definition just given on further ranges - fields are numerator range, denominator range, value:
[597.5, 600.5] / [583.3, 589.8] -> 1.07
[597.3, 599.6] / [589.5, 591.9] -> 1.05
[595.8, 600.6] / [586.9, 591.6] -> 1.06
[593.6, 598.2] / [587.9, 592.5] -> 1.07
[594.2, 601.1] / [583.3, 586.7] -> 1.06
